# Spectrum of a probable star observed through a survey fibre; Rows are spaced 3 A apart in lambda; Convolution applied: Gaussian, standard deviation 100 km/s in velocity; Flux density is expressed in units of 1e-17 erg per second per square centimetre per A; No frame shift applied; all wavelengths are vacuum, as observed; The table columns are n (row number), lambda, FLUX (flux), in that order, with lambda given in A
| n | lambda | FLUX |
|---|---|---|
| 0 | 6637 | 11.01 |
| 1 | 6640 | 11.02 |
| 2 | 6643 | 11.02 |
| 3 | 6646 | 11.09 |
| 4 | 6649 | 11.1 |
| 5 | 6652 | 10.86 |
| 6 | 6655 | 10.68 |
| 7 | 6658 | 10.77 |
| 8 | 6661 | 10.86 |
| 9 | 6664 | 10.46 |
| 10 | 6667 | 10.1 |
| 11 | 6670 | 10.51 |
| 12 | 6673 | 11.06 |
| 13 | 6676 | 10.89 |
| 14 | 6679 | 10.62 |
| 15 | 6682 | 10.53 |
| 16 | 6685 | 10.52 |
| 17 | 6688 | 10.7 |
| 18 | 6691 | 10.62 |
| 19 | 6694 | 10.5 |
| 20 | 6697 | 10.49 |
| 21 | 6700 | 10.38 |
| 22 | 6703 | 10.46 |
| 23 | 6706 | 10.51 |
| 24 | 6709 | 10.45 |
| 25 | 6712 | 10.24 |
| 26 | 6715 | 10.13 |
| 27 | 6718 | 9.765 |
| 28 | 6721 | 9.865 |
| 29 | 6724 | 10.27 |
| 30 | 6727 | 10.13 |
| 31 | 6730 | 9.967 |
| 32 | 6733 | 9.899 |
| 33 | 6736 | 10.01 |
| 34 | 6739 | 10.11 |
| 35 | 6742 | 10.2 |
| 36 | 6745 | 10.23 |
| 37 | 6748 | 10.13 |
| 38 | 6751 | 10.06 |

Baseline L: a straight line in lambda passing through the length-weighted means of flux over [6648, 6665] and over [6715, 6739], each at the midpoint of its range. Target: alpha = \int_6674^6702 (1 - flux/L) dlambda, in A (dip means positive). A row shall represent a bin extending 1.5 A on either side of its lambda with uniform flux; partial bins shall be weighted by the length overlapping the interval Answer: -0.4 A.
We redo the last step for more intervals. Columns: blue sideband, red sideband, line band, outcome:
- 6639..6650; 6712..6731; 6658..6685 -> 0.2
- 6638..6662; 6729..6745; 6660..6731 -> 0.4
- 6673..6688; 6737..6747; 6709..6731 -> 0.6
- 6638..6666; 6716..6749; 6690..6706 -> -0.1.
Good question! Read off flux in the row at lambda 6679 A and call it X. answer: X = 10.62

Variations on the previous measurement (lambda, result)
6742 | 10.2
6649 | 11.1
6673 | 11.06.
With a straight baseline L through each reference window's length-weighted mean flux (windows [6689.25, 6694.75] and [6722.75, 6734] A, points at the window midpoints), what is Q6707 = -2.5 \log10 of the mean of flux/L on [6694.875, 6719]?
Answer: 0.01 mag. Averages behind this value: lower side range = 10.6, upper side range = 10.1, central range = 10.3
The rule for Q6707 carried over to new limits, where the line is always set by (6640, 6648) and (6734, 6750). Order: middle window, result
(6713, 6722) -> 0.045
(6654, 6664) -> 0.018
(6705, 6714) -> 0.006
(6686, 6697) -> 0.002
